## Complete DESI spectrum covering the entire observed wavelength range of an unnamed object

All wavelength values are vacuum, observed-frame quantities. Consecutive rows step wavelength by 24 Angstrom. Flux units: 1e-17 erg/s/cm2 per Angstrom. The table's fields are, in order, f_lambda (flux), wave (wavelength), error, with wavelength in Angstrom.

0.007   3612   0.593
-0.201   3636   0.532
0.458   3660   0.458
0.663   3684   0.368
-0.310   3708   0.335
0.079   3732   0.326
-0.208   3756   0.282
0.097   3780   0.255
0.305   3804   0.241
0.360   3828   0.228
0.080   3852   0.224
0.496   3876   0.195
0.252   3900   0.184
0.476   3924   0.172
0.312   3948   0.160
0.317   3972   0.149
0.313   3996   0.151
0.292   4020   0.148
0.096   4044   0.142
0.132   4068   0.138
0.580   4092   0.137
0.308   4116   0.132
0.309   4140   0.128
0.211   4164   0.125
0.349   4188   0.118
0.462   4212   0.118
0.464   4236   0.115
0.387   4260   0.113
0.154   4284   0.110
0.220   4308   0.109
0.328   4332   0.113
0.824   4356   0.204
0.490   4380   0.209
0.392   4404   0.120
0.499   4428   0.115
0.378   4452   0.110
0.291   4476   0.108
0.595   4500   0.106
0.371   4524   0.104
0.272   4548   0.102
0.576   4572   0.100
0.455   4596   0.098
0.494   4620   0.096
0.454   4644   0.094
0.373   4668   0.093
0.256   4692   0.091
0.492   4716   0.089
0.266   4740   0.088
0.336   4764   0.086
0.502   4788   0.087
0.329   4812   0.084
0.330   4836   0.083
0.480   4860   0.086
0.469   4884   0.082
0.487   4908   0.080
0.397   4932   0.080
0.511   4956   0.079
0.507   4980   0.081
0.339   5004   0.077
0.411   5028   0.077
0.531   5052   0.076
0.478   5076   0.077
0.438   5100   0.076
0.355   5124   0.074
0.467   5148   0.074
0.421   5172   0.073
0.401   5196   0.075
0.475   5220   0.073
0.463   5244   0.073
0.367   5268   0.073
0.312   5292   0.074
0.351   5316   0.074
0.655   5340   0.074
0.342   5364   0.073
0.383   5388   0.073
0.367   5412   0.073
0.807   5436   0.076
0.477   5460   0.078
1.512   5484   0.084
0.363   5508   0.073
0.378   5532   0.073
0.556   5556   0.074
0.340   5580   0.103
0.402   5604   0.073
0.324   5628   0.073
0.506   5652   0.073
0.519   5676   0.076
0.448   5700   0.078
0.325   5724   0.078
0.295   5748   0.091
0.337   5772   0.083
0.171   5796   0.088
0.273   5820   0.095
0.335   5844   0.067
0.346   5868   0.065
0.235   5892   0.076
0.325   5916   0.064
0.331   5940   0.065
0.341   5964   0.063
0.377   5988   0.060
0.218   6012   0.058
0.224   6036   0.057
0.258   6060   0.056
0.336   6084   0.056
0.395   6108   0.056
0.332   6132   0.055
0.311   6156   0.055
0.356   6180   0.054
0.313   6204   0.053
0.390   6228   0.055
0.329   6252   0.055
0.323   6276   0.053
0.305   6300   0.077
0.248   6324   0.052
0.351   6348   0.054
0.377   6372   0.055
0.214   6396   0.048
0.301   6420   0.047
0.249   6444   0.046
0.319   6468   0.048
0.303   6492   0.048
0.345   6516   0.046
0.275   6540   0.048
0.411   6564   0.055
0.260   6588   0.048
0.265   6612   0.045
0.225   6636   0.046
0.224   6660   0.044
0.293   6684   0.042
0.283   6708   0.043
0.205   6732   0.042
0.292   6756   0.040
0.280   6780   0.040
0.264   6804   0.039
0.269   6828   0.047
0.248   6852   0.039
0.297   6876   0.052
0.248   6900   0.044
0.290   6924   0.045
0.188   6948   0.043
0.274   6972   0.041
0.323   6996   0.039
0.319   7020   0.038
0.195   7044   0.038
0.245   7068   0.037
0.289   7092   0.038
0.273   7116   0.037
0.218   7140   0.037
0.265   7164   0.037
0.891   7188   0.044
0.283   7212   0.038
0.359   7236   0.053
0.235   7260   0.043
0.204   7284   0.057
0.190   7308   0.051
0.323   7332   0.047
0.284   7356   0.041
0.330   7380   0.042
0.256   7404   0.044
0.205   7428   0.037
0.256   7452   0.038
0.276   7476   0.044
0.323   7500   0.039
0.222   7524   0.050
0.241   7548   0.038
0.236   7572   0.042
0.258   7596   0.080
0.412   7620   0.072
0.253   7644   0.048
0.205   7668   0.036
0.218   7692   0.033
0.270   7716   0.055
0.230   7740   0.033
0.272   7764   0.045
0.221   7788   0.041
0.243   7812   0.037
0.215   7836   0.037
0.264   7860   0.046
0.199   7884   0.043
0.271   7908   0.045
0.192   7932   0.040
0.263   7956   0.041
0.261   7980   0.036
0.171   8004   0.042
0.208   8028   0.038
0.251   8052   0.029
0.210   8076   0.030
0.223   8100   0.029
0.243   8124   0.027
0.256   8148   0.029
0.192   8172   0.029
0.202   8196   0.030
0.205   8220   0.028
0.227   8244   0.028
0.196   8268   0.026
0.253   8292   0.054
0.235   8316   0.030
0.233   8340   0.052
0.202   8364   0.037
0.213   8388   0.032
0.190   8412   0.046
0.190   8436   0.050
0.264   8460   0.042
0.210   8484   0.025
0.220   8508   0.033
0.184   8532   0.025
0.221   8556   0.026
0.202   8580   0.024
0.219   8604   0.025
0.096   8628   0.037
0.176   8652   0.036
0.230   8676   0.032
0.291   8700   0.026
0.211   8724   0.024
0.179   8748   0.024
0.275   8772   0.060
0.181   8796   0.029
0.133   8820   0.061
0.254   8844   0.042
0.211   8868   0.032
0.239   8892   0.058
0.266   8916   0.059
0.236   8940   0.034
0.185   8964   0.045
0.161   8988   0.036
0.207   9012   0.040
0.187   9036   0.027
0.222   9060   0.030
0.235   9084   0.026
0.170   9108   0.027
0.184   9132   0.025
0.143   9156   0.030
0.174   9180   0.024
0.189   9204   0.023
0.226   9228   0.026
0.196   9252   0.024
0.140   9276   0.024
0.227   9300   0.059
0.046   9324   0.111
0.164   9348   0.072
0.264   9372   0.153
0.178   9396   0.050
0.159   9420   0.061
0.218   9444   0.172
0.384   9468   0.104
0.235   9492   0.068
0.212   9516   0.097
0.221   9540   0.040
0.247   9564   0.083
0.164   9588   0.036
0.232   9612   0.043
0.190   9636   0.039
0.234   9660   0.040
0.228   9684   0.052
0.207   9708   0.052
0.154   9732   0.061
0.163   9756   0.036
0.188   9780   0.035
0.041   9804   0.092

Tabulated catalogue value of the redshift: 0.096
